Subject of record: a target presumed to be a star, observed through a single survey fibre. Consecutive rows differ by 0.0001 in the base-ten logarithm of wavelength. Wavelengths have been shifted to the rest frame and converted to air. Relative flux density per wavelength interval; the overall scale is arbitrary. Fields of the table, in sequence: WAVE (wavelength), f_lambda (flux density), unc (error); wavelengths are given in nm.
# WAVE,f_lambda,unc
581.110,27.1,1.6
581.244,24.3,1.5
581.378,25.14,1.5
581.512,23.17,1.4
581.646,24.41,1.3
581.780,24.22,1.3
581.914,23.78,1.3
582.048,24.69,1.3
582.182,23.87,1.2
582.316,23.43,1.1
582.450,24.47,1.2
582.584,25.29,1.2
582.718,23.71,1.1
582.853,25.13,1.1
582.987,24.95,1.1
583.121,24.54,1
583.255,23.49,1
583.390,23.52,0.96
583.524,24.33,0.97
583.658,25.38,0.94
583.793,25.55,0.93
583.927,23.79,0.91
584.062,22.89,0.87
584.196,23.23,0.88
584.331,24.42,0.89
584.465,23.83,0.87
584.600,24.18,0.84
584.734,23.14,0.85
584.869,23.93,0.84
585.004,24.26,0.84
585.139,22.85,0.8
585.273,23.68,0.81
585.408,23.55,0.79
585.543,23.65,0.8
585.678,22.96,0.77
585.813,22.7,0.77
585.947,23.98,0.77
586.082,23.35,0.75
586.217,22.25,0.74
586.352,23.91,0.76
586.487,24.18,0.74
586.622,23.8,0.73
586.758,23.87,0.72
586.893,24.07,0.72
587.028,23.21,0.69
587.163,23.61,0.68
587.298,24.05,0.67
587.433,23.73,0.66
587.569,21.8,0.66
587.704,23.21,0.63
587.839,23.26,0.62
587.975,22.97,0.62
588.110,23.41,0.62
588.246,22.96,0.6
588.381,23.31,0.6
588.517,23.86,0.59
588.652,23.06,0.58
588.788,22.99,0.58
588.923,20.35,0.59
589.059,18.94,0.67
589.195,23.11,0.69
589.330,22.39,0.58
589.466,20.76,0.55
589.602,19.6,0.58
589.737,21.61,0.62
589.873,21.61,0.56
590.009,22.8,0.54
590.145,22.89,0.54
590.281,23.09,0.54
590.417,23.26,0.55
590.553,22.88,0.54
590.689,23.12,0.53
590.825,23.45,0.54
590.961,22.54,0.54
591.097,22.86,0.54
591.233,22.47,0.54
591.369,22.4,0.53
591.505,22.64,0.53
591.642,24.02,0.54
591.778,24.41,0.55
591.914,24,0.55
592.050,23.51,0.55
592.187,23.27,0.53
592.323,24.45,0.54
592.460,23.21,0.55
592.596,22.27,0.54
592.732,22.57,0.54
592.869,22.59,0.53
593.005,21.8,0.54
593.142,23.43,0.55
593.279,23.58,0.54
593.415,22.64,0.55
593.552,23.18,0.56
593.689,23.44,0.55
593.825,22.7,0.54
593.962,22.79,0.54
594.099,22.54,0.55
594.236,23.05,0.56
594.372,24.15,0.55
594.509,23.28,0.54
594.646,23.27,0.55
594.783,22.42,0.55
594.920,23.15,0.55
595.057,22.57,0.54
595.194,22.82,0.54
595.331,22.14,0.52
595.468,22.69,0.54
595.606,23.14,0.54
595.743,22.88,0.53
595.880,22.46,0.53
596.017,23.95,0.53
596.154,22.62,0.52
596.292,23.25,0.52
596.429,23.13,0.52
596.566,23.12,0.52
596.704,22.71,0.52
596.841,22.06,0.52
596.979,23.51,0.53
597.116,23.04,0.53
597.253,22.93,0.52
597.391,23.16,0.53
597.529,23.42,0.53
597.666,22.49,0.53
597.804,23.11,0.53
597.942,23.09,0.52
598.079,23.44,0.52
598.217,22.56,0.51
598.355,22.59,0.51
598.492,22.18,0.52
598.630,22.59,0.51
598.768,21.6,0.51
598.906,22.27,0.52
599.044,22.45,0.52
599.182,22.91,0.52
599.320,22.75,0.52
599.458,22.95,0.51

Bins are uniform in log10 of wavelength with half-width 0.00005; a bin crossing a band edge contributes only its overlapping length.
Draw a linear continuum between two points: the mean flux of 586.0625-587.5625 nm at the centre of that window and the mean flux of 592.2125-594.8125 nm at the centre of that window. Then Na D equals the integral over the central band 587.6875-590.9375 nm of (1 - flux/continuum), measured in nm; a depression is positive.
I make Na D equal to 0.13 nm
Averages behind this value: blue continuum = 23.6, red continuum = 23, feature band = 22.4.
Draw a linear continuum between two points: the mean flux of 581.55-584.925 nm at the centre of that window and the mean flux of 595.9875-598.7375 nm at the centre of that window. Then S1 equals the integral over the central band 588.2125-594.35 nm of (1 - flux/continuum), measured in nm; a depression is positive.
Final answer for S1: 0.19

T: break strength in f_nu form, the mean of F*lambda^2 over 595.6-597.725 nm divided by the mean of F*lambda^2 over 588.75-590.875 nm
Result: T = 1.07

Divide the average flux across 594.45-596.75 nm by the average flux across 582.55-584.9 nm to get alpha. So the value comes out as 0.95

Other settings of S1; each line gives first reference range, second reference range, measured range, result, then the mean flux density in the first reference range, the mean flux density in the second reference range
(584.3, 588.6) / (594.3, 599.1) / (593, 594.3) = 0.00 nm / 23.5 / 22.9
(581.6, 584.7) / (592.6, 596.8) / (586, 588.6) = 0.04 nm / 24.2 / 22.9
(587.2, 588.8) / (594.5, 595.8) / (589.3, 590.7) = 0.06 nm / 23.2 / 22.8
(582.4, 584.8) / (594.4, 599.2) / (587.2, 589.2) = 0.08 nm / 24.2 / 22.8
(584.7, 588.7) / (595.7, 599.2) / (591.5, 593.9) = -0.01 nm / 23.4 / 22.8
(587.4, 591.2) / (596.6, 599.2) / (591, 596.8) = -0.11 nm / 22.5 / 22.7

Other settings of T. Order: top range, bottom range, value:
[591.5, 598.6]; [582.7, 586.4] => 1.00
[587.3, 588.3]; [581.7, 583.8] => 0.96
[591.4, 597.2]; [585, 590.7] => 1.03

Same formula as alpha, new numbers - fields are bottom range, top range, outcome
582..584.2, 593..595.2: 0.95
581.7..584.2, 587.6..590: 0.92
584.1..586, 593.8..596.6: 0.97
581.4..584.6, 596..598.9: 0.94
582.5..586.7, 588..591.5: 0.94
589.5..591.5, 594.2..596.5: 1.02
